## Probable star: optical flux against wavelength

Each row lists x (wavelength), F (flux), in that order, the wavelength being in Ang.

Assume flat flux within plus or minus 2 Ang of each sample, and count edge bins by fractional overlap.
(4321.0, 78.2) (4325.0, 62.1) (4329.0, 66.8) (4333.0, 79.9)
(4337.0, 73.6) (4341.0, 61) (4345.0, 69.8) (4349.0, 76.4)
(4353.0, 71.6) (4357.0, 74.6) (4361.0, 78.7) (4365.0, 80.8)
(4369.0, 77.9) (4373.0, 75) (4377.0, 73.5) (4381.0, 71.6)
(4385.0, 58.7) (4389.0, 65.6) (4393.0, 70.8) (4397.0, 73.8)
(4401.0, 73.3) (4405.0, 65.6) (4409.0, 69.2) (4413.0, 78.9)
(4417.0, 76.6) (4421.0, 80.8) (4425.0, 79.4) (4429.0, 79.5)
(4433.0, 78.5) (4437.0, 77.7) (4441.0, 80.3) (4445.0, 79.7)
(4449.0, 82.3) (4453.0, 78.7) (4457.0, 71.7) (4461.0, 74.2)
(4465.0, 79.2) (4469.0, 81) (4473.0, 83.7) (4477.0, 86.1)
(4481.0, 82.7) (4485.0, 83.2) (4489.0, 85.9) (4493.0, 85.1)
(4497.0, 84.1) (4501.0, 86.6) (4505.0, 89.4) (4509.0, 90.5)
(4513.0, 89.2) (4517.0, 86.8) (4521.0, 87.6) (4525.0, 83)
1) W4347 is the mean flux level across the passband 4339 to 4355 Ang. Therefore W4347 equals 69.7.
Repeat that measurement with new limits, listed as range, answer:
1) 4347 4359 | 74.2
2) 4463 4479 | 82.5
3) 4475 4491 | 84.5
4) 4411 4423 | 78.8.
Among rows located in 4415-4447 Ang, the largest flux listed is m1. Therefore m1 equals 80.8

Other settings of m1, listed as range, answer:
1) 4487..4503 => 86.6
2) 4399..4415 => 78.9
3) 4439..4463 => 82.3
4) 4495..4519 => 90.5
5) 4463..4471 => 81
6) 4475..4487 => 86.1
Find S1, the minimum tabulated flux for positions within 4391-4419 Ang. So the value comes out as 65.6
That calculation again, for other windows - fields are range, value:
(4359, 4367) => 78.7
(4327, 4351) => 61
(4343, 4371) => 69.8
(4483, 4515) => 83.2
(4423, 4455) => 77.7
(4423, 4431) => 79.4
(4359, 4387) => 58.7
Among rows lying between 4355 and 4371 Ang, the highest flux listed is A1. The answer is 80.8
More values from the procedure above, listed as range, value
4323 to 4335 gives 79.9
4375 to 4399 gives 73.8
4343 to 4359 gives 76.4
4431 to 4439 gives 78.5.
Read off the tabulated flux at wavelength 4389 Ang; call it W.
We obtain 65.6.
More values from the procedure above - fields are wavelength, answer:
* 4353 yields 71.6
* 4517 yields 86.8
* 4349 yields 76.4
